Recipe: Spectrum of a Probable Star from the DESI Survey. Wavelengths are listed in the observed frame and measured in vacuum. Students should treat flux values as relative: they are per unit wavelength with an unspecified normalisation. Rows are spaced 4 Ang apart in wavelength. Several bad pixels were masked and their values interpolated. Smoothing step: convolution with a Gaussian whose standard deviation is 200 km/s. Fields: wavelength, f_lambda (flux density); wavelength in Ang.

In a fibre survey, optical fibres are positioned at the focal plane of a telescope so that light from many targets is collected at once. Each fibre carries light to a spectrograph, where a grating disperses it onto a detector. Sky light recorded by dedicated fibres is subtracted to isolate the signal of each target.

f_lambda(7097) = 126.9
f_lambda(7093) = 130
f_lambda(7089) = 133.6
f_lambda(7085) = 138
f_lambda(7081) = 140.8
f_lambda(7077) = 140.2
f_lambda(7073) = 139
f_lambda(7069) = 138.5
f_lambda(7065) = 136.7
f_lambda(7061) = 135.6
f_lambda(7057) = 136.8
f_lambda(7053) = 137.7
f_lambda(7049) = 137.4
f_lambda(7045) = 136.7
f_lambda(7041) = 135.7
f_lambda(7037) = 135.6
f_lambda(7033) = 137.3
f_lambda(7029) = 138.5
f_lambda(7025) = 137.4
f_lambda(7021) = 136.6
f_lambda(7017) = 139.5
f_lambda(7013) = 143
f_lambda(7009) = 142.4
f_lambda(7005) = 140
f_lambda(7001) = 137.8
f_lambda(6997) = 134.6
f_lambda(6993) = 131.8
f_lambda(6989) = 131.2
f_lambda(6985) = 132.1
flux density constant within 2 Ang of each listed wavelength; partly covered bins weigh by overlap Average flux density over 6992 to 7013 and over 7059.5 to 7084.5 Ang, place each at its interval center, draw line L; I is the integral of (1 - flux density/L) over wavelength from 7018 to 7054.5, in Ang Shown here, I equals 0.3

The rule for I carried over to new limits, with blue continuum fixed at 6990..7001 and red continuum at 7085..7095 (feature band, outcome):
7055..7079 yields -0.8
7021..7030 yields -0.3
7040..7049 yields -0.2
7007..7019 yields -0.7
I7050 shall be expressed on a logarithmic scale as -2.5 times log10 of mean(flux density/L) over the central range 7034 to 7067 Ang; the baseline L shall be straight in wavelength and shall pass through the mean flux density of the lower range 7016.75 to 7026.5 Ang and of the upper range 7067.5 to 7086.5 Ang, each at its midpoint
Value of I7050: 0.02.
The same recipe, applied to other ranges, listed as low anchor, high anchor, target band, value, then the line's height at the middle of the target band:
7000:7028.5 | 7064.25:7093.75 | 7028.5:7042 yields 0.02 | 139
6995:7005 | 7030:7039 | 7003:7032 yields -0.02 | 137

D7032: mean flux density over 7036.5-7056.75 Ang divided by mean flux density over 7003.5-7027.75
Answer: 0.98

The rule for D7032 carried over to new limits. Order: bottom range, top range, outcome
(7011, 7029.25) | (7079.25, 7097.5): 0.97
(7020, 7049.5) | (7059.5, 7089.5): 1.01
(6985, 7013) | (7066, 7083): 1.02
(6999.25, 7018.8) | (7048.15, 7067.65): 0.97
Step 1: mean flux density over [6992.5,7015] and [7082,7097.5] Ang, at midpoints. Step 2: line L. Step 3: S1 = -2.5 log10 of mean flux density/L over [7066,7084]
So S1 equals -0.04 mag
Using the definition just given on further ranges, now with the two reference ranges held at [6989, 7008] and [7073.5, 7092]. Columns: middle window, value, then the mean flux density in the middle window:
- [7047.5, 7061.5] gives 0.00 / 137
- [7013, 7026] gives -0.02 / 139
